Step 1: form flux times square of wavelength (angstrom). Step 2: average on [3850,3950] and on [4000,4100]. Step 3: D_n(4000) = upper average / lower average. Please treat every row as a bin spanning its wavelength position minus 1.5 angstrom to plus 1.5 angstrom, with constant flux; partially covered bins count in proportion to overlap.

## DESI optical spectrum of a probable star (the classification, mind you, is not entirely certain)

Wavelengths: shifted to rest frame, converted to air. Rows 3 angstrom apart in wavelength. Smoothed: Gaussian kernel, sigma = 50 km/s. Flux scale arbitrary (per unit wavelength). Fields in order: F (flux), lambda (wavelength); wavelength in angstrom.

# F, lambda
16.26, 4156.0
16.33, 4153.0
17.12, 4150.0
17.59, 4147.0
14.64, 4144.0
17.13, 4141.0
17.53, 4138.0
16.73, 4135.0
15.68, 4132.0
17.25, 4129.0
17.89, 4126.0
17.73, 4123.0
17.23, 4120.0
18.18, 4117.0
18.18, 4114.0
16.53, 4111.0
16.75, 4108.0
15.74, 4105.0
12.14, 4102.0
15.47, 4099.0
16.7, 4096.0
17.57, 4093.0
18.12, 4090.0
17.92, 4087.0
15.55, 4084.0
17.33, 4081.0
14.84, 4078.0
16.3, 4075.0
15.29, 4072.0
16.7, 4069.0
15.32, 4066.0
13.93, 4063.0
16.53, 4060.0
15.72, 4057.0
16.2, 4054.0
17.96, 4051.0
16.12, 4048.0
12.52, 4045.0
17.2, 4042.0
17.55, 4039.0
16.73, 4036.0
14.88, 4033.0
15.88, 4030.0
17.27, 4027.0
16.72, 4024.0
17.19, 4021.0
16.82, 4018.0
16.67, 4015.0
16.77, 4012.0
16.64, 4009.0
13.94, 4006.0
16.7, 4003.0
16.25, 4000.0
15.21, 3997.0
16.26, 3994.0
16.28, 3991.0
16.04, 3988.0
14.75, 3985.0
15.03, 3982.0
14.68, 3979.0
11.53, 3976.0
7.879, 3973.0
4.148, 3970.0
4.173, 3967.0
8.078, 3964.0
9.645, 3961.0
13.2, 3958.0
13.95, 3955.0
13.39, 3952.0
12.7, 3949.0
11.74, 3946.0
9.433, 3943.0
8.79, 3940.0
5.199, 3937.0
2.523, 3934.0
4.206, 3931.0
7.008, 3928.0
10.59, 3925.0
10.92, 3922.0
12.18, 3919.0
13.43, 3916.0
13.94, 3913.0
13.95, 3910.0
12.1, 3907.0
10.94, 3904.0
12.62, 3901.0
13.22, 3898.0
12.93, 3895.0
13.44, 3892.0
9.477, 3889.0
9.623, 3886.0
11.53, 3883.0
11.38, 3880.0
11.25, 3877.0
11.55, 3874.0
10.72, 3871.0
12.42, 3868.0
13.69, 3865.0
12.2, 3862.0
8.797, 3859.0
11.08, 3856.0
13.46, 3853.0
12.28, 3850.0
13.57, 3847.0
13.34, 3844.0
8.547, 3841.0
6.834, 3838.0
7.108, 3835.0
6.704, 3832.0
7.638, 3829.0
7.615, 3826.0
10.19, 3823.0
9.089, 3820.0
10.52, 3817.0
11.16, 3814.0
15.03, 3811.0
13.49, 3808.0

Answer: 1.61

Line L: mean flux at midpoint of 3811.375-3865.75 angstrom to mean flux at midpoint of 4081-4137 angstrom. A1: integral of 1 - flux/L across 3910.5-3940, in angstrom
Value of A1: 7.7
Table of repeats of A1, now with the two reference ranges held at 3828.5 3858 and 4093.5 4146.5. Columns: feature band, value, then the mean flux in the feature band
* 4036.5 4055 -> -1.8 angstrom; 16.3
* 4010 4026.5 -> -3.1 angstrom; 16.9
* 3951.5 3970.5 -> 4.8 angstrom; 9.59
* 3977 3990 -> -1.6 angstrom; 15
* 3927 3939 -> 7.3 angstrom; 4.81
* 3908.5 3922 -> -1.5 angstrom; 13.1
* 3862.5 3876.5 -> -1.7 angstrom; 12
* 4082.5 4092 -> -0.8 angstrom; 17.2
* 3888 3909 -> -1.5 angstrom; 12.2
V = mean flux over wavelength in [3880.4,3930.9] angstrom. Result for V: 11.5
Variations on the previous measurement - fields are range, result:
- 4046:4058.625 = 16.3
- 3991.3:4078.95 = 16.1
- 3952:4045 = 14.2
